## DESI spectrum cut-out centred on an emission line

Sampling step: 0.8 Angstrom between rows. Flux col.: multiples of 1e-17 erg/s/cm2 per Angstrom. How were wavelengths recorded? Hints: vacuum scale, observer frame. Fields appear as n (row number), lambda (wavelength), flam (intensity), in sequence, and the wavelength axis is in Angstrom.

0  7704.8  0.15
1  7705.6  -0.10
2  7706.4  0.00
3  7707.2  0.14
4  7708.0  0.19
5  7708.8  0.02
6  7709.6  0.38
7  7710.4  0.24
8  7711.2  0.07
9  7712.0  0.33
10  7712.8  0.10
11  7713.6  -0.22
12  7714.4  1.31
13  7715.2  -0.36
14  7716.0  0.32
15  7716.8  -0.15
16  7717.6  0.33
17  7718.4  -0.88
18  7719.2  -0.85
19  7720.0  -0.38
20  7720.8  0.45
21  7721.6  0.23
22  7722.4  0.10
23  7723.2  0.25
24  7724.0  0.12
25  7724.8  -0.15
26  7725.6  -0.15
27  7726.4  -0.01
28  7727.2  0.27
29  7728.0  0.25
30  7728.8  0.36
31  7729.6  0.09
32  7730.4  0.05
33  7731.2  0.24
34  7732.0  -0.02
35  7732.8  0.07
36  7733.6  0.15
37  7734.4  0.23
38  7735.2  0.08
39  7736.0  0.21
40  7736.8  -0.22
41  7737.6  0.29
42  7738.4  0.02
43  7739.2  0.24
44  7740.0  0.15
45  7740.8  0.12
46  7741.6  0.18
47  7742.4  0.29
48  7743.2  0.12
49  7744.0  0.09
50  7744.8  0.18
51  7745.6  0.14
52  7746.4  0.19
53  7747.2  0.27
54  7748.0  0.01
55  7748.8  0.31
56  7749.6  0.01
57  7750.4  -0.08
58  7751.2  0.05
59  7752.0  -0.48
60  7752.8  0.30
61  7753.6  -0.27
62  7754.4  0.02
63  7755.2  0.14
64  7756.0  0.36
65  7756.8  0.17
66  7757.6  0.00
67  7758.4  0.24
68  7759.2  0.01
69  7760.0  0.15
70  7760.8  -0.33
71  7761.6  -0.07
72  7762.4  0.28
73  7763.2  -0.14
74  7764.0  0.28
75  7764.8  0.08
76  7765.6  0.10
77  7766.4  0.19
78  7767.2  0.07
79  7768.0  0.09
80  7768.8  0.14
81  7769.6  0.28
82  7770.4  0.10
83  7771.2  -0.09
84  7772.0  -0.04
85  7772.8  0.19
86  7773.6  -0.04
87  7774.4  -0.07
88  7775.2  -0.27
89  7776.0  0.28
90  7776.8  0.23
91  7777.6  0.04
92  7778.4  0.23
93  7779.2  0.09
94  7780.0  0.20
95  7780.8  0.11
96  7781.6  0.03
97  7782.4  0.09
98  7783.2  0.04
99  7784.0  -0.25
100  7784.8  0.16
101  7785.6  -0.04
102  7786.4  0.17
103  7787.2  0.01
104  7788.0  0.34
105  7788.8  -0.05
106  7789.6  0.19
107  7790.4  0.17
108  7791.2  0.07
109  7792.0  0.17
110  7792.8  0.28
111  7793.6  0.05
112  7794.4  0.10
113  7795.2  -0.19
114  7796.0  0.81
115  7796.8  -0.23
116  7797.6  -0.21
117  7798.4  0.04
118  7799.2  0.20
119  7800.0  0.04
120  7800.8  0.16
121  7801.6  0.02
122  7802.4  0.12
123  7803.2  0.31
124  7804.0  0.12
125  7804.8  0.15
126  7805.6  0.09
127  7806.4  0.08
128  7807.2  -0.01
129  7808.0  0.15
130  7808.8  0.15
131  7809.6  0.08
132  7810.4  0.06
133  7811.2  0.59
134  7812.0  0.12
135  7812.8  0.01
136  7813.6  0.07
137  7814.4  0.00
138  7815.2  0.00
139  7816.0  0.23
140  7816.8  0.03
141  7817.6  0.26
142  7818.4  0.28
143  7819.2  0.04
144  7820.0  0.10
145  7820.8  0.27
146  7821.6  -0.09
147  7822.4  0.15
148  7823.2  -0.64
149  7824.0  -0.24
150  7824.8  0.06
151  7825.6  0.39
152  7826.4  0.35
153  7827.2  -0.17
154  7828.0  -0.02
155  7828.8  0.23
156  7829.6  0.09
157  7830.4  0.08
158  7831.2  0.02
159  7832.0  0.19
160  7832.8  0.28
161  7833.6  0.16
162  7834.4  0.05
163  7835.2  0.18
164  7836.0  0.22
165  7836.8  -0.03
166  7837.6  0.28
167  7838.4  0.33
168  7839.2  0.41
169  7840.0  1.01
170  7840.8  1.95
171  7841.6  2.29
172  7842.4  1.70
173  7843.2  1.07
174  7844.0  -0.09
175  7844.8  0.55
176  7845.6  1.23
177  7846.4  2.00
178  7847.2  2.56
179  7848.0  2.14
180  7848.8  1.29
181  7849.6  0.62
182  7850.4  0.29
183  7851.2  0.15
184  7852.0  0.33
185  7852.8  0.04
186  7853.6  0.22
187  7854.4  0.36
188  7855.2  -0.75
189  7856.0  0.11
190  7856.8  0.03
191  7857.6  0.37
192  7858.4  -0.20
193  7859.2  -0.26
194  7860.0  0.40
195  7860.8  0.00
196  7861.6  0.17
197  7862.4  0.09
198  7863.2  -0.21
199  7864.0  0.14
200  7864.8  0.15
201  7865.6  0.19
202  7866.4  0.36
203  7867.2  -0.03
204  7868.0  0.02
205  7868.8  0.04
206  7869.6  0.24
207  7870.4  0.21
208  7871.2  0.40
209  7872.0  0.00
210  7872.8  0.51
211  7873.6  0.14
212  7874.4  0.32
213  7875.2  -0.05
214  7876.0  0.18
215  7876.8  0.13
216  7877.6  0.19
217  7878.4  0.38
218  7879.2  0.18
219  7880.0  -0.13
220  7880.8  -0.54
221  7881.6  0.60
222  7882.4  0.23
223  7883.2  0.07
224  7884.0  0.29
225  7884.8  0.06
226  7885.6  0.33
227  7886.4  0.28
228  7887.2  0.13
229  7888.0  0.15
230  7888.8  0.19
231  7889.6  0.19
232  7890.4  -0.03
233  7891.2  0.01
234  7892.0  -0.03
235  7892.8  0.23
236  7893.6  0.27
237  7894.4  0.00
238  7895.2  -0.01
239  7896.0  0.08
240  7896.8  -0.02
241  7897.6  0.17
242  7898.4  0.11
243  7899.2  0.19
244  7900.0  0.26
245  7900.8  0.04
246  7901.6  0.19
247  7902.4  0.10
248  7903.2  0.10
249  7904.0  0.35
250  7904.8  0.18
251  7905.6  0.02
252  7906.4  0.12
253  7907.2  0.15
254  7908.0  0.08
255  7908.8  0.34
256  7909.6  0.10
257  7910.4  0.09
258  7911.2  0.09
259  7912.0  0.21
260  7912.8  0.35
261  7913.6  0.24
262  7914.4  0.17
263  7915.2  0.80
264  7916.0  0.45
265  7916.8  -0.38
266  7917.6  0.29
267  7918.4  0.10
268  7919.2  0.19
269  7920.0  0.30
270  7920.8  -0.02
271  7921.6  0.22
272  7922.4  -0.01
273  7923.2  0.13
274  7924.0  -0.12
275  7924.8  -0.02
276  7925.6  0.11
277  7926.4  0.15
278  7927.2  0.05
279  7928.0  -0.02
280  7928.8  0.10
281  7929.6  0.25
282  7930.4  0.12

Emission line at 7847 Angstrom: [O II] 3727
